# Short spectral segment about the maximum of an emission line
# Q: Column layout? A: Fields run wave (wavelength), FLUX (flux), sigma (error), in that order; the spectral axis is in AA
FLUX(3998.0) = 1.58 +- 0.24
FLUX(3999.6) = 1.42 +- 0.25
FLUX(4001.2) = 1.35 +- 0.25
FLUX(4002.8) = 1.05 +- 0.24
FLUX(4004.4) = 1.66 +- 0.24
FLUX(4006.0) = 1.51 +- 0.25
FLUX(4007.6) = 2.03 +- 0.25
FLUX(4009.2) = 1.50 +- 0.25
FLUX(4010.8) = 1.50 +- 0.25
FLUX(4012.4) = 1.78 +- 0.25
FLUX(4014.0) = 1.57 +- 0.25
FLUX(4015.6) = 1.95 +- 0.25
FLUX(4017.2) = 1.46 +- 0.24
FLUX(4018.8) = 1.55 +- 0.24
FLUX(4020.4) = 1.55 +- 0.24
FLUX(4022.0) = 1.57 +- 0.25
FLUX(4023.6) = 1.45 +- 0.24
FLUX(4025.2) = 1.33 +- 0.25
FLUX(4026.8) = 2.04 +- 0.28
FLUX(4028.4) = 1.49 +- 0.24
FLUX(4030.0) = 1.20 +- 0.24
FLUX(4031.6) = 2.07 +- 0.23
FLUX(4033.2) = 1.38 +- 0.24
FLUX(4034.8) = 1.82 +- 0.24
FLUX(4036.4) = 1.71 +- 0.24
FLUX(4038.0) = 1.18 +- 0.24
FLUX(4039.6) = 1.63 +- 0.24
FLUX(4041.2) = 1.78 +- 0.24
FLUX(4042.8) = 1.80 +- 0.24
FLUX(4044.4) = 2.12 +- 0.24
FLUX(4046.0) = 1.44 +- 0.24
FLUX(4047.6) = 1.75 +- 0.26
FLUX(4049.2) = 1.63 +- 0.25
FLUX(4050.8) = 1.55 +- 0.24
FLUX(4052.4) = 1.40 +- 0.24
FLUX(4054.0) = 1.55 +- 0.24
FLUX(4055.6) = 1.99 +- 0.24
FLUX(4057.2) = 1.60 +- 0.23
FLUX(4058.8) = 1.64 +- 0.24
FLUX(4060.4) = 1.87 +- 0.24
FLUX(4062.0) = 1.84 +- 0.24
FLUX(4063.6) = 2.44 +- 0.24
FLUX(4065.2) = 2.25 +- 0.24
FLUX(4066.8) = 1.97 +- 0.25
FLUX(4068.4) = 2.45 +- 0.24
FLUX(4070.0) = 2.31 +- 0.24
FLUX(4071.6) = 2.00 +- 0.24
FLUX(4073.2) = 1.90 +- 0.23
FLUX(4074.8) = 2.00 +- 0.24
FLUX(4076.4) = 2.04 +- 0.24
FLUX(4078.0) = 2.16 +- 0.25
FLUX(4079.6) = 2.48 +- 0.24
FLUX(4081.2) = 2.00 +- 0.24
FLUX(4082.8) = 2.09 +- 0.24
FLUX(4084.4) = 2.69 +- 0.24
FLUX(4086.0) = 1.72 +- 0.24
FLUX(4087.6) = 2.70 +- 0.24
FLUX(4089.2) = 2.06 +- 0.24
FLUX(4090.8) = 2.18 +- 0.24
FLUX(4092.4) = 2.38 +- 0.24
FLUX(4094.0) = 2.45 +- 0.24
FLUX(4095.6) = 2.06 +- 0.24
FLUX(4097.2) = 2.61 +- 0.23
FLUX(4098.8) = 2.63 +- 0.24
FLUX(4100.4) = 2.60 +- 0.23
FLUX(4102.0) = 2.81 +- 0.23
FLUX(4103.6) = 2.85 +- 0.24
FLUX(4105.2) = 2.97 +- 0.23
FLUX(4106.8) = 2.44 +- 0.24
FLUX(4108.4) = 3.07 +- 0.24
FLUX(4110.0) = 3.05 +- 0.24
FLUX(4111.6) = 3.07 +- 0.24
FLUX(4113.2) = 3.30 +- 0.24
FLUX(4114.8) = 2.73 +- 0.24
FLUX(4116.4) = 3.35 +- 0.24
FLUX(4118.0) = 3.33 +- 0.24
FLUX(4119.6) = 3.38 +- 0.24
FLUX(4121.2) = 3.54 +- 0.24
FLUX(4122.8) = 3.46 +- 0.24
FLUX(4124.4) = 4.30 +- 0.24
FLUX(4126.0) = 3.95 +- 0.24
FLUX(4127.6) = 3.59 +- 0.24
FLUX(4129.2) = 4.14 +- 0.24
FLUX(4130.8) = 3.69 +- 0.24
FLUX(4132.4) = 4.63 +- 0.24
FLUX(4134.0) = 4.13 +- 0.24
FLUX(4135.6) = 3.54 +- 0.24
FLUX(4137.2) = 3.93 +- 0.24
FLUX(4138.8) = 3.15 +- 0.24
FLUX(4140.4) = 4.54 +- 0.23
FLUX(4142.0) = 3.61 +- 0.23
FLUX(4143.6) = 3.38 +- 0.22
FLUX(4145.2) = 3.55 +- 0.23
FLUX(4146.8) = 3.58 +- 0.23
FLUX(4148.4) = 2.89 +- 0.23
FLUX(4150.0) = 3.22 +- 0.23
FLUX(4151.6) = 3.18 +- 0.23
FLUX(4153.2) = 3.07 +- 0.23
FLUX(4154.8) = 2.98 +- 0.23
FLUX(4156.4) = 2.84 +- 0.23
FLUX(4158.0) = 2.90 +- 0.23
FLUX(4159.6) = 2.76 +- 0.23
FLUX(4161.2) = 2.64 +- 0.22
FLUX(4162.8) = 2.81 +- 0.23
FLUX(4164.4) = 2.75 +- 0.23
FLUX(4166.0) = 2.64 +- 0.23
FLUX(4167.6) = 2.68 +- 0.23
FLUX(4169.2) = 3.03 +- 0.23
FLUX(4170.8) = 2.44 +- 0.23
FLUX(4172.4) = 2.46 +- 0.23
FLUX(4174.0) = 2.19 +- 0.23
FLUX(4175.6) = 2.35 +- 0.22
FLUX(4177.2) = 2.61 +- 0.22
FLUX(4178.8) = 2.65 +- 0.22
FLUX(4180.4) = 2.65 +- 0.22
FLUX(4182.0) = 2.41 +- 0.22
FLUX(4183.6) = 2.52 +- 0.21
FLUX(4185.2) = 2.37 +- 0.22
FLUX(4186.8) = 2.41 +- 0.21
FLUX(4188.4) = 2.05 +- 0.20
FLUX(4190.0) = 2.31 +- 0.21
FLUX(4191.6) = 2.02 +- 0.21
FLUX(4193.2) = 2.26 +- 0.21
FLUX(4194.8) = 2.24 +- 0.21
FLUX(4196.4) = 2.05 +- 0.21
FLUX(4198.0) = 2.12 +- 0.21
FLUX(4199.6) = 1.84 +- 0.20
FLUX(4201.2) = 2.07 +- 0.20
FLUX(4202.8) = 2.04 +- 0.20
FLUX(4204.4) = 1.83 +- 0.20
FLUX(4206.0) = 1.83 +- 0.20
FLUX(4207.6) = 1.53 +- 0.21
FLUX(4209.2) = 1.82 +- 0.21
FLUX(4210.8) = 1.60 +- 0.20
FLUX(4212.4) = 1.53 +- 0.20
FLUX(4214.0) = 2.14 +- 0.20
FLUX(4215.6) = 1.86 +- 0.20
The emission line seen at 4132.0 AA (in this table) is C IV 1549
